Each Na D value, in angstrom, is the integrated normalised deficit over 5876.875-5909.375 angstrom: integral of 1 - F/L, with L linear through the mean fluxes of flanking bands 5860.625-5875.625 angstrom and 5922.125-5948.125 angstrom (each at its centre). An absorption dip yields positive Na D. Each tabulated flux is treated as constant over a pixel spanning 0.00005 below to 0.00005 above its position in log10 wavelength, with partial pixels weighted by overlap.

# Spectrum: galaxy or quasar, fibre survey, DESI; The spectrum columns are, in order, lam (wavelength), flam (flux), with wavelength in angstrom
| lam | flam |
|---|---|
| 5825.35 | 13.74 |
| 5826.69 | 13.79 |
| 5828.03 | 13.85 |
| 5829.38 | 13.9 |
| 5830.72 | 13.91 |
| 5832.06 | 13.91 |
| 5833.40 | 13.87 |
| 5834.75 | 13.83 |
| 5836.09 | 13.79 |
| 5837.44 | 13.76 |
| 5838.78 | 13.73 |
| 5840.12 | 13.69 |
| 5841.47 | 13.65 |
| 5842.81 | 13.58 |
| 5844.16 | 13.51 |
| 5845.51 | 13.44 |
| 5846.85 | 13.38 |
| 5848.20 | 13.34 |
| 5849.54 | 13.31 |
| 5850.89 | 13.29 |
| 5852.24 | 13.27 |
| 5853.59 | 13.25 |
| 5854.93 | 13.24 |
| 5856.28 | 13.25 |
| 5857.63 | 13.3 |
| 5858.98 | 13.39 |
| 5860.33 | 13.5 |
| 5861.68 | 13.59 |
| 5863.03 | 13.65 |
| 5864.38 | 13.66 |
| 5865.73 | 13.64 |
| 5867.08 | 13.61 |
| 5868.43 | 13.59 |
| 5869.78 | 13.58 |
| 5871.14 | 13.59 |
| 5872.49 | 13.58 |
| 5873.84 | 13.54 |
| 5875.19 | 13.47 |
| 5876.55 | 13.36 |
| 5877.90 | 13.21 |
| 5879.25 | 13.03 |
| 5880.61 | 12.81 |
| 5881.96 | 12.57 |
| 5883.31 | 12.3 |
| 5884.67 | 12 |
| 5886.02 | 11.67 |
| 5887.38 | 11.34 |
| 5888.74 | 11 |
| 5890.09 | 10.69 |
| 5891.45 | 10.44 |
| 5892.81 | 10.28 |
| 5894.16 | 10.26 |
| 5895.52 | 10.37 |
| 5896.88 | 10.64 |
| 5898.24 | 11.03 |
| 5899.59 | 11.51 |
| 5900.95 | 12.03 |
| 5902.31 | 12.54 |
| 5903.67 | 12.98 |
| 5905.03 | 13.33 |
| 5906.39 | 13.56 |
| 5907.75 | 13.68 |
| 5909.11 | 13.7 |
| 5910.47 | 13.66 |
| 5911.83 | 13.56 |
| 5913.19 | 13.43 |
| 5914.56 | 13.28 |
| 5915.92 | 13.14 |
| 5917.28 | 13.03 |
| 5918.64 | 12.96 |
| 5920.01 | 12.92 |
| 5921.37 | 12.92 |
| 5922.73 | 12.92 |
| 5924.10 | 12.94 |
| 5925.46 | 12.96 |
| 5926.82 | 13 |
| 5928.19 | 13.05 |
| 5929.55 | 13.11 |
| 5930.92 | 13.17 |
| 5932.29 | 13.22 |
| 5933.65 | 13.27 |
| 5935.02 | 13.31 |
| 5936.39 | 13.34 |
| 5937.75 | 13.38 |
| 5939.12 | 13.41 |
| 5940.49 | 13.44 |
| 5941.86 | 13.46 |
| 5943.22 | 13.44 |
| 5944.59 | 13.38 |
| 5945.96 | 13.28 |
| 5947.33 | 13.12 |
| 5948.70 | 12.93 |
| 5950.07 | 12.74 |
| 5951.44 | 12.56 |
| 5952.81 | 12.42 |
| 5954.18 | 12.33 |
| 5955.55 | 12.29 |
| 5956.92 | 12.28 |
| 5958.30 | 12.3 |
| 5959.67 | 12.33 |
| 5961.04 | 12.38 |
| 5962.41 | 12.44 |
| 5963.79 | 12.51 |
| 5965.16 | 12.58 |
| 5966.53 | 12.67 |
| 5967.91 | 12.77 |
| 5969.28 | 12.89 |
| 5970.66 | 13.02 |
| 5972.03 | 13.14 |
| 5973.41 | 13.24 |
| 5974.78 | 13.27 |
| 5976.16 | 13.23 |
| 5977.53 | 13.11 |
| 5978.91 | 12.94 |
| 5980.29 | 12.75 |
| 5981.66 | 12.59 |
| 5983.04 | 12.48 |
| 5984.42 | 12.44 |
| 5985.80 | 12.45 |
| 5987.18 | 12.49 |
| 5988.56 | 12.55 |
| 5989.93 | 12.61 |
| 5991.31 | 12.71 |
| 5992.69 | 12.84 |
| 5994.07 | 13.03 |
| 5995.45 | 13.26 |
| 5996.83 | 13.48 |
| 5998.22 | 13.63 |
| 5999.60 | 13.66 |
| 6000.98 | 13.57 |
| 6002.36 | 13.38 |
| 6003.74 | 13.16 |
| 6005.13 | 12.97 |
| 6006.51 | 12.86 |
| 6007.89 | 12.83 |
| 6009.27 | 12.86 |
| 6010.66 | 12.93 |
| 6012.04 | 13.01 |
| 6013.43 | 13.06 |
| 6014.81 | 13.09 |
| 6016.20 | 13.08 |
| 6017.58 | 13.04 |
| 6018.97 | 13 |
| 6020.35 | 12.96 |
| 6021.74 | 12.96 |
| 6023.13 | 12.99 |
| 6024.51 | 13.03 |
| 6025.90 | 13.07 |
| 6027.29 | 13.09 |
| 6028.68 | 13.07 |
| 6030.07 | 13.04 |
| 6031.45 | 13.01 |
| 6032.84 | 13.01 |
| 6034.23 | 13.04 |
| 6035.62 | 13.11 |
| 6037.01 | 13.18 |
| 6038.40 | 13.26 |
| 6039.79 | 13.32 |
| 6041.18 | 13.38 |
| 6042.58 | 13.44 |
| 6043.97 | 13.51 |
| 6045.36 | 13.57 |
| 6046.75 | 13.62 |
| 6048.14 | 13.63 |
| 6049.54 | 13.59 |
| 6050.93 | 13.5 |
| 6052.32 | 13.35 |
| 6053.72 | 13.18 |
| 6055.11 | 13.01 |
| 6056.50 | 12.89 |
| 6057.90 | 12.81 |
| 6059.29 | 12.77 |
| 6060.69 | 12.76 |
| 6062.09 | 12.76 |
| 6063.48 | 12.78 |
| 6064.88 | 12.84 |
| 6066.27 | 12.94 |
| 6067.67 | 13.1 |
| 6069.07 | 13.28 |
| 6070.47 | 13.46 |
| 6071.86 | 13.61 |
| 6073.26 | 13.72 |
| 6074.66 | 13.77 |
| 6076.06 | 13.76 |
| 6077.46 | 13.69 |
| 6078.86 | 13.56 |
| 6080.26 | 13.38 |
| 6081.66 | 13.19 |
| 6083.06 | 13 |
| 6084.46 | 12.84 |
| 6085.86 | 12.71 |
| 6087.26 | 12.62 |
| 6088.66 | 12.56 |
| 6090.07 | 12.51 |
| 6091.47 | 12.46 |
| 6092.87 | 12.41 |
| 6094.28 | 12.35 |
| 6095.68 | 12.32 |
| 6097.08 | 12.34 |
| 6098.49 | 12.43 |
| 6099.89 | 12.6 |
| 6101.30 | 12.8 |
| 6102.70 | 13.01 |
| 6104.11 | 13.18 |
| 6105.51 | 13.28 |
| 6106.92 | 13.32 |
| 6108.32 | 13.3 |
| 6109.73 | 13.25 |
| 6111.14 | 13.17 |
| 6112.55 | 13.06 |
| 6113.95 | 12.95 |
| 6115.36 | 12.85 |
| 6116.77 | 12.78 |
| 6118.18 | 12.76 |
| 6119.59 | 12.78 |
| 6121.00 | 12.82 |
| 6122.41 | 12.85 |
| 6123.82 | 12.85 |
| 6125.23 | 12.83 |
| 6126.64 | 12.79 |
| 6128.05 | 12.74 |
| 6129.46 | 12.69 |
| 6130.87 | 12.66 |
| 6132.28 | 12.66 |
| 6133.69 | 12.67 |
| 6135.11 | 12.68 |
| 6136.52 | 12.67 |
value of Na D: 3.6 angstrom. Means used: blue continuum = 13.6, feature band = 12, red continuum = 13.2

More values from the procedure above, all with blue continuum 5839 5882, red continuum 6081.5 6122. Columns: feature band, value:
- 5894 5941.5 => 1.5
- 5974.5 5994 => 0.5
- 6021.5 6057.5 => -0.7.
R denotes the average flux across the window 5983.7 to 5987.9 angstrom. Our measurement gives 12.4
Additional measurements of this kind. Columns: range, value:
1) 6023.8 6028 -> 13.1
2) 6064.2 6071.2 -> 13.1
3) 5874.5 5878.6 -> 13.4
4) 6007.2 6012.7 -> 12.9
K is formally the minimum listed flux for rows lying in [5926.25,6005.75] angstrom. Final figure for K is 12.28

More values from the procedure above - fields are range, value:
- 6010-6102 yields 12.32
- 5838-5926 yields 10.26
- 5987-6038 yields 12.49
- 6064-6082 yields 12.84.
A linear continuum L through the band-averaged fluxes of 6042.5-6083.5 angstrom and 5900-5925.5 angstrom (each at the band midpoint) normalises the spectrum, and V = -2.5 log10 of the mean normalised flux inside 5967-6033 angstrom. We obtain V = 0.02 mag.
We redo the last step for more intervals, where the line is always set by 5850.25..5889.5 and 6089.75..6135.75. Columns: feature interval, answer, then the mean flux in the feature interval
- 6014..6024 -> -0.01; 13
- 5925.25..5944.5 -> -0.02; 13.3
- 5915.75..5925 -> 0.00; 13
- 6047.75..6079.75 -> -0.03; 13.2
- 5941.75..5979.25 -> 0.01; 12.8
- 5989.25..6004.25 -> -0.02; 13.2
